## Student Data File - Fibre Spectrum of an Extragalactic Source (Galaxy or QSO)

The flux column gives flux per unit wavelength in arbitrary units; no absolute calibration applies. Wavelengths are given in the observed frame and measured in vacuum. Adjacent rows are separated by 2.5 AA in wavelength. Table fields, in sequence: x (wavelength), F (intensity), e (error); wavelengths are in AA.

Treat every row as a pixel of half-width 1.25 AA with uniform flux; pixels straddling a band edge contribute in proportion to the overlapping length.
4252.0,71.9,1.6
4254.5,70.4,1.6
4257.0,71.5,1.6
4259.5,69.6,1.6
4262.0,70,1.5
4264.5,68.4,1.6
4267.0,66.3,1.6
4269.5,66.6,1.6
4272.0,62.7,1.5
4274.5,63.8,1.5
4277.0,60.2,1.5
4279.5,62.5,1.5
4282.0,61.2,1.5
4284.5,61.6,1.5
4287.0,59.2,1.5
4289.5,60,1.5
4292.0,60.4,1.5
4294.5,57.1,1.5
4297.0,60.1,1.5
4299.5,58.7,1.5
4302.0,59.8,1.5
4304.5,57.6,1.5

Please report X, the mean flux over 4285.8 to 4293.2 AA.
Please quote 59.9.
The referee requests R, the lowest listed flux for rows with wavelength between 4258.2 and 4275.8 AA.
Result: 62.7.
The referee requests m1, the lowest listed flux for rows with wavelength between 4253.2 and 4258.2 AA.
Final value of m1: 70.4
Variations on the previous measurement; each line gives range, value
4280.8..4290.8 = 59.2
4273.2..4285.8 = 60.2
